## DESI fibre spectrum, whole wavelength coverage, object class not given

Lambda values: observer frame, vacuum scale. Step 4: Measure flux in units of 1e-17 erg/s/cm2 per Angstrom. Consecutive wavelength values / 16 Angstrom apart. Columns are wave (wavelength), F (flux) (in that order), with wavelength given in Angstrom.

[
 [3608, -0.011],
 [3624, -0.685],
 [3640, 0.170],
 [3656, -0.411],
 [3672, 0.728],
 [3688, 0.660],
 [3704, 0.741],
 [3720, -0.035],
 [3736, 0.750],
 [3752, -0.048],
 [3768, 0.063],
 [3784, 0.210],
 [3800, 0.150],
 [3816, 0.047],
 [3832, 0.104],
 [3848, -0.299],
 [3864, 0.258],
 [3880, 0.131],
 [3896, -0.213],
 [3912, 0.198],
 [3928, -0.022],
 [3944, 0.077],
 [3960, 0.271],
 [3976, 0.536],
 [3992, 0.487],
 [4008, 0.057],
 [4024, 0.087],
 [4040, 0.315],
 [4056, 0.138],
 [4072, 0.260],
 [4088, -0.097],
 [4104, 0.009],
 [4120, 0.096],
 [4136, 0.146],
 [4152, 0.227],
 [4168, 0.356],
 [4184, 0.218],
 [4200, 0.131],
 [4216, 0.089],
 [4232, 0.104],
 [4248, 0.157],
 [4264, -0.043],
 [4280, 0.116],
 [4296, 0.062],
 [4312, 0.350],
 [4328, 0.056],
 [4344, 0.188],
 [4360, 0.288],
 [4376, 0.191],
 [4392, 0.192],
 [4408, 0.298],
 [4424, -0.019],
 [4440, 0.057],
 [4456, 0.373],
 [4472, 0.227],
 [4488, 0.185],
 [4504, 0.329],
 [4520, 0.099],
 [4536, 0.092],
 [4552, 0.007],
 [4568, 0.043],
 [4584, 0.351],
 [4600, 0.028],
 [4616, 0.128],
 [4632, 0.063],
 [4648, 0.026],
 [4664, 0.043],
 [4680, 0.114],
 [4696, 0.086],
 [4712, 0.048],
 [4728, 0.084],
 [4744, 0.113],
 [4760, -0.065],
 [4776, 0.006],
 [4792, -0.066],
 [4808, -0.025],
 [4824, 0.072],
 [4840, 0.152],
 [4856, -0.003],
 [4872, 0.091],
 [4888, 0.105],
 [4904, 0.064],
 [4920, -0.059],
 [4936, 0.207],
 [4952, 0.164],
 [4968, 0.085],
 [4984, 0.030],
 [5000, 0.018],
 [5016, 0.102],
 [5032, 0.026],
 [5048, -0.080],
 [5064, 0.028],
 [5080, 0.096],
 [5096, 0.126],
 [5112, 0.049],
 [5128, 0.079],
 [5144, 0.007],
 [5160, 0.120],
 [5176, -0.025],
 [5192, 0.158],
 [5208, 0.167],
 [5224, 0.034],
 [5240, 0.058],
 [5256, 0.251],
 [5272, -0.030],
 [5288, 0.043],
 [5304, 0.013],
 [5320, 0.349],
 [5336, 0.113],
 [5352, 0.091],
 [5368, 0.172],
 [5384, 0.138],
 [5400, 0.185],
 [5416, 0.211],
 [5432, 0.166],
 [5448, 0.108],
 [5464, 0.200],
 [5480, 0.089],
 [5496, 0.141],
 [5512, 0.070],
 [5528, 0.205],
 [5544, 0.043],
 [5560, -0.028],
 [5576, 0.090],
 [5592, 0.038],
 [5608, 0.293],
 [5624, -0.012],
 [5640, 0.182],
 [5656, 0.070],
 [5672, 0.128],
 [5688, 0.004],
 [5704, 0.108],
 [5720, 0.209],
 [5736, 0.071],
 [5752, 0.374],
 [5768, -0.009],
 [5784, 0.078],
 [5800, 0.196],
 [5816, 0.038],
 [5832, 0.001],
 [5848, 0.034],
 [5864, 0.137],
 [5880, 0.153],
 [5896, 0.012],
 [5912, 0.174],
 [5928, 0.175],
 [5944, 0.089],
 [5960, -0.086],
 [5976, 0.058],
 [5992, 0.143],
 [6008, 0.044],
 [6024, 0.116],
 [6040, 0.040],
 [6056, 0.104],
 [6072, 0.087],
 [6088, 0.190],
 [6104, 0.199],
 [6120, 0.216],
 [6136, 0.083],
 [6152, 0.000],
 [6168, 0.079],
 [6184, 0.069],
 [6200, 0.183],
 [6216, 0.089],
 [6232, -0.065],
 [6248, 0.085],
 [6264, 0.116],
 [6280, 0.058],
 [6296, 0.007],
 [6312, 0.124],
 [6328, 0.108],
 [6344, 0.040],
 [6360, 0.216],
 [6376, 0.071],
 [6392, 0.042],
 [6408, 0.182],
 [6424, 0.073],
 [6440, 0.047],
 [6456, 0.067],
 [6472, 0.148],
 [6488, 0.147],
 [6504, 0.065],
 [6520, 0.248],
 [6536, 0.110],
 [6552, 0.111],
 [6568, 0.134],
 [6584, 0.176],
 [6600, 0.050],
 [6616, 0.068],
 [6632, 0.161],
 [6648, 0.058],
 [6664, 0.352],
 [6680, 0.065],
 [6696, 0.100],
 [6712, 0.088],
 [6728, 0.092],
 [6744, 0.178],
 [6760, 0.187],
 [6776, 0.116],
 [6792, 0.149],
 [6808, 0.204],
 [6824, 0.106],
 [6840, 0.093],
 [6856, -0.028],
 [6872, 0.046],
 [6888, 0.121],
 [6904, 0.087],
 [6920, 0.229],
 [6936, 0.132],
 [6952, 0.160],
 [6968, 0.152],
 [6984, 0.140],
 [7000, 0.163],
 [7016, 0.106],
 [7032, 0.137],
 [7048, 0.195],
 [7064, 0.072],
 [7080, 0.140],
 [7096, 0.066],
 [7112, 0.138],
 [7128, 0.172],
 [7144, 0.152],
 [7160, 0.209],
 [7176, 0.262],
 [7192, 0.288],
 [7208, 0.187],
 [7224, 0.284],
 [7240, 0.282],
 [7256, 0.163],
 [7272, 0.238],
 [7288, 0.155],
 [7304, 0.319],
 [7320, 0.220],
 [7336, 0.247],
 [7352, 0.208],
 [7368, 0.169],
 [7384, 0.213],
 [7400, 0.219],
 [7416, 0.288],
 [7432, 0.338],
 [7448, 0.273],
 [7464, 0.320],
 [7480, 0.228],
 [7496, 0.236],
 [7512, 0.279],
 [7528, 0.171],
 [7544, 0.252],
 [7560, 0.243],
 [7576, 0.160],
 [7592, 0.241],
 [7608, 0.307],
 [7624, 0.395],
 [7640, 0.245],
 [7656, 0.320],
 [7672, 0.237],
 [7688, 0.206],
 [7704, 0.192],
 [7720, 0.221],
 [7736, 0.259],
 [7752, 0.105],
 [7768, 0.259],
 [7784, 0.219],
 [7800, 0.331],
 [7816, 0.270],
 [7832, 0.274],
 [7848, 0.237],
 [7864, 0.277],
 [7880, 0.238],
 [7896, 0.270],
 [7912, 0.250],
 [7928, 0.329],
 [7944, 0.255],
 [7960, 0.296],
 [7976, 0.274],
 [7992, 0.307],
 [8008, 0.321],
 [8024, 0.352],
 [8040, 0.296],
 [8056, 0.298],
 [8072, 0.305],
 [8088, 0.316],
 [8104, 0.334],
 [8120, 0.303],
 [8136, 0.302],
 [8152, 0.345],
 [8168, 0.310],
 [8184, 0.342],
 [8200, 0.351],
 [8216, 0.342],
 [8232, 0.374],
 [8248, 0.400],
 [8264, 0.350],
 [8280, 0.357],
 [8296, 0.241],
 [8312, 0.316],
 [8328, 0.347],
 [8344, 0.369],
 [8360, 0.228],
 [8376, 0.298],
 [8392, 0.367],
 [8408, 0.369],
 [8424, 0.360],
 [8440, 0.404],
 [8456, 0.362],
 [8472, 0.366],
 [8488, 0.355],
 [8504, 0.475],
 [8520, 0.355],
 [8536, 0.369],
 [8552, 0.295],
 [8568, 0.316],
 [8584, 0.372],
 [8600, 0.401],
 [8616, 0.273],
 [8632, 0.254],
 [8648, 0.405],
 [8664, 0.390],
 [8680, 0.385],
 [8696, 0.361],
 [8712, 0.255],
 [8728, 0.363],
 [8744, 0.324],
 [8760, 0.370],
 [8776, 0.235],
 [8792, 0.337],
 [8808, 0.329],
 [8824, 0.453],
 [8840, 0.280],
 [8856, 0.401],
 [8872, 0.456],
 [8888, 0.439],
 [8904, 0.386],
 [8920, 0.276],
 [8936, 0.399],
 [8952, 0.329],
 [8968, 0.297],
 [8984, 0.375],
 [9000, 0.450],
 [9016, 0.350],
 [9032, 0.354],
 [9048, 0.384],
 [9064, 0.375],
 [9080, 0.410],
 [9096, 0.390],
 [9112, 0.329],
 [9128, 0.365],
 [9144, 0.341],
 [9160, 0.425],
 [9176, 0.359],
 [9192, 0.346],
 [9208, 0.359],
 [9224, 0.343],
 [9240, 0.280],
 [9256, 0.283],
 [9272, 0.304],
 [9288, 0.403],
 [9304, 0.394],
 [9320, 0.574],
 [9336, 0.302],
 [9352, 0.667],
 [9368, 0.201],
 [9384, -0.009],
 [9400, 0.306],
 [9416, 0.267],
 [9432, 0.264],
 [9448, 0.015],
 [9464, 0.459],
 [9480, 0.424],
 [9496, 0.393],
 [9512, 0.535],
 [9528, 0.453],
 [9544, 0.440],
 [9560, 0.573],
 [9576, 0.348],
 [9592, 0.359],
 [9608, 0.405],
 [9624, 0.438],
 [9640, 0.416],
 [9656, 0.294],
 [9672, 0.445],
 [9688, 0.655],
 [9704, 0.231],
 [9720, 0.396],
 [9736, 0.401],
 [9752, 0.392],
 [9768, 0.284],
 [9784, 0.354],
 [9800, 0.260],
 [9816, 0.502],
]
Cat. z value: 0.79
